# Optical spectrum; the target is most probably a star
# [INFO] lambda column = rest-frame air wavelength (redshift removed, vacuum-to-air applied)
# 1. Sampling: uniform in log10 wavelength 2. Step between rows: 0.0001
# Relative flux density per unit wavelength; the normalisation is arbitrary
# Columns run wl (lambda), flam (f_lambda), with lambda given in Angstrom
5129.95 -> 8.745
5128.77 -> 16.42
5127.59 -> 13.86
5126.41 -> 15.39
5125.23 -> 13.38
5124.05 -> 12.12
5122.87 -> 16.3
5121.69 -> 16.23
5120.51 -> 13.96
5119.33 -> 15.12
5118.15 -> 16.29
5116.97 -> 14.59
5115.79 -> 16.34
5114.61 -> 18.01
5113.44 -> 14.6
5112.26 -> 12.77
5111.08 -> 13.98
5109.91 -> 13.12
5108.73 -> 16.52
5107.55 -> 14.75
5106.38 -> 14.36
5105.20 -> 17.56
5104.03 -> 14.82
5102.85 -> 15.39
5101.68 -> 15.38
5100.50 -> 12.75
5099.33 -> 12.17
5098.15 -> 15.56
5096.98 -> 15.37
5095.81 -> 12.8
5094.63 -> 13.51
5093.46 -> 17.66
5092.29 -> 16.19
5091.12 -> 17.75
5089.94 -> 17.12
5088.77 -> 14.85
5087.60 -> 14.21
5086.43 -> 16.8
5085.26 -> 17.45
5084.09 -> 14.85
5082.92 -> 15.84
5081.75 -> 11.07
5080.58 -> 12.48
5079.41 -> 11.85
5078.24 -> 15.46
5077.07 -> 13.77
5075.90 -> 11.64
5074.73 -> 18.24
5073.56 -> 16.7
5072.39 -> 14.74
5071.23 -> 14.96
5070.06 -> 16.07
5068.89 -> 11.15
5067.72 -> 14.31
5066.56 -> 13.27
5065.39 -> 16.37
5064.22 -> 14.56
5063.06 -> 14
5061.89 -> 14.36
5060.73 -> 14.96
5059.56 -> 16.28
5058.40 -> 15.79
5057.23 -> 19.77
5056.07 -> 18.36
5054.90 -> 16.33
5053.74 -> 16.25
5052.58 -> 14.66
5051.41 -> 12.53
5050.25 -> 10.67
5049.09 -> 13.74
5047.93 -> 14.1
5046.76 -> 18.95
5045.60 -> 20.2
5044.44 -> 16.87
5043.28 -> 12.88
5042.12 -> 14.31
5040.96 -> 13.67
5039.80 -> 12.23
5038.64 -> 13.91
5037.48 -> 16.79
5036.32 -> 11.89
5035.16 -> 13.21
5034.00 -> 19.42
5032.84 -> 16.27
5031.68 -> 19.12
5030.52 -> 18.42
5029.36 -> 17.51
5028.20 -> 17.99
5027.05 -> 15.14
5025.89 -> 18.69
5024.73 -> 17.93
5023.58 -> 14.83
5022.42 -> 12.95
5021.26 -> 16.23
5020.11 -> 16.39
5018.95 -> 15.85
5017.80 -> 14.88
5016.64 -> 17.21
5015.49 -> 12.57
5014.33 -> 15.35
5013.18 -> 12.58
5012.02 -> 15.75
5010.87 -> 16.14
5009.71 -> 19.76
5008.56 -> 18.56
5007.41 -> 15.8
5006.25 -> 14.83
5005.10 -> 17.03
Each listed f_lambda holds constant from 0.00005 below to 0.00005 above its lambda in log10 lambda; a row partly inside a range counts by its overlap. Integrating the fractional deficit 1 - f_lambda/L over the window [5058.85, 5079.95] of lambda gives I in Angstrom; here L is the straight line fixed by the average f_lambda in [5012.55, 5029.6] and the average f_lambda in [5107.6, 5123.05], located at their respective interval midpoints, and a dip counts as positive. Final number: 1.1 Angstrom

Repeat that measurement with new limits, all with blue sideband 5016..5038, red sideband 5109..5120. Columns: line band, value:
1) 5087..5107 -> 0.2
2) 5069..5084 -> 1.2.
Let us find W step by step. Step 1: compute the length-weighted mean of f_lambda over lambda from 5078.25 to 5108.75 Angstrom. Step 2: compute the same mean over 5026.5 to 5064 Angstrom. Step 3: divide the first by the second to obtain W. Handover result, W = 1.0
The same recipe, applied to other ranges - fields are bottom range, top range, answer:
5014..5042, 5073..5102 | 0.94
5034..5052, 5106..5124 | 1.03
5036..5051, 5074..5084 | 0.95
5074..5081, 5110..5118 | 1.07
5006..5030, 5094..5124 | 0.92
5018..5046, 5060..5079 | 0.92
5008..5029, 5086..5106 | 0.95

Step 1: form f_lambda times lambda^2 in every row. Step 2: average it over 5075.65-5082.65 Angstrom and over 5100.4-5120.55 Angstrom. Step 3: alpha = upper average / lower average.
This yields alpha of 1.2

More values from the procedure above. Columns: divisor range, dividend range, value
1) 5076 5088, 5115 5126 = 1.07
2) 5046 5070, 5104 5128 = 1.02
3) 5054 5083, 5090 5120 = 1.03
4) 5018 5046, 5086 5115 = 0.97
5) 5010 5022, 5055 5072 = 1.02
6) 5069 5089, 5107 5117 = 1.03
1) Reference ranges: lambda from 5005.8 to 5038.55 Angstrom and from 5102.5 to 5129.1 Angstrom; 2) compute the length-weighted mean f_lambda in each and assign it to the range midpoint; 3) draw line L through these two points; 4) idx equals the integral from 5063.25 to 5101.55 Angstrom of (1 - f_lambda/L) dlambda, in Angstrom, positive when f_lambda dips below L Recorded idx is 1.7 Angstrom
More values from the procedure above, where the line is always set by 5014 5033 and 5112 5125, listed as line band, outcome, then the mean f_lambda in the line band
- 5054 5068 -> 0.10 Angstrom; 15.7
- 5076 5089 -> 1.06 Angstrom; 14.3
